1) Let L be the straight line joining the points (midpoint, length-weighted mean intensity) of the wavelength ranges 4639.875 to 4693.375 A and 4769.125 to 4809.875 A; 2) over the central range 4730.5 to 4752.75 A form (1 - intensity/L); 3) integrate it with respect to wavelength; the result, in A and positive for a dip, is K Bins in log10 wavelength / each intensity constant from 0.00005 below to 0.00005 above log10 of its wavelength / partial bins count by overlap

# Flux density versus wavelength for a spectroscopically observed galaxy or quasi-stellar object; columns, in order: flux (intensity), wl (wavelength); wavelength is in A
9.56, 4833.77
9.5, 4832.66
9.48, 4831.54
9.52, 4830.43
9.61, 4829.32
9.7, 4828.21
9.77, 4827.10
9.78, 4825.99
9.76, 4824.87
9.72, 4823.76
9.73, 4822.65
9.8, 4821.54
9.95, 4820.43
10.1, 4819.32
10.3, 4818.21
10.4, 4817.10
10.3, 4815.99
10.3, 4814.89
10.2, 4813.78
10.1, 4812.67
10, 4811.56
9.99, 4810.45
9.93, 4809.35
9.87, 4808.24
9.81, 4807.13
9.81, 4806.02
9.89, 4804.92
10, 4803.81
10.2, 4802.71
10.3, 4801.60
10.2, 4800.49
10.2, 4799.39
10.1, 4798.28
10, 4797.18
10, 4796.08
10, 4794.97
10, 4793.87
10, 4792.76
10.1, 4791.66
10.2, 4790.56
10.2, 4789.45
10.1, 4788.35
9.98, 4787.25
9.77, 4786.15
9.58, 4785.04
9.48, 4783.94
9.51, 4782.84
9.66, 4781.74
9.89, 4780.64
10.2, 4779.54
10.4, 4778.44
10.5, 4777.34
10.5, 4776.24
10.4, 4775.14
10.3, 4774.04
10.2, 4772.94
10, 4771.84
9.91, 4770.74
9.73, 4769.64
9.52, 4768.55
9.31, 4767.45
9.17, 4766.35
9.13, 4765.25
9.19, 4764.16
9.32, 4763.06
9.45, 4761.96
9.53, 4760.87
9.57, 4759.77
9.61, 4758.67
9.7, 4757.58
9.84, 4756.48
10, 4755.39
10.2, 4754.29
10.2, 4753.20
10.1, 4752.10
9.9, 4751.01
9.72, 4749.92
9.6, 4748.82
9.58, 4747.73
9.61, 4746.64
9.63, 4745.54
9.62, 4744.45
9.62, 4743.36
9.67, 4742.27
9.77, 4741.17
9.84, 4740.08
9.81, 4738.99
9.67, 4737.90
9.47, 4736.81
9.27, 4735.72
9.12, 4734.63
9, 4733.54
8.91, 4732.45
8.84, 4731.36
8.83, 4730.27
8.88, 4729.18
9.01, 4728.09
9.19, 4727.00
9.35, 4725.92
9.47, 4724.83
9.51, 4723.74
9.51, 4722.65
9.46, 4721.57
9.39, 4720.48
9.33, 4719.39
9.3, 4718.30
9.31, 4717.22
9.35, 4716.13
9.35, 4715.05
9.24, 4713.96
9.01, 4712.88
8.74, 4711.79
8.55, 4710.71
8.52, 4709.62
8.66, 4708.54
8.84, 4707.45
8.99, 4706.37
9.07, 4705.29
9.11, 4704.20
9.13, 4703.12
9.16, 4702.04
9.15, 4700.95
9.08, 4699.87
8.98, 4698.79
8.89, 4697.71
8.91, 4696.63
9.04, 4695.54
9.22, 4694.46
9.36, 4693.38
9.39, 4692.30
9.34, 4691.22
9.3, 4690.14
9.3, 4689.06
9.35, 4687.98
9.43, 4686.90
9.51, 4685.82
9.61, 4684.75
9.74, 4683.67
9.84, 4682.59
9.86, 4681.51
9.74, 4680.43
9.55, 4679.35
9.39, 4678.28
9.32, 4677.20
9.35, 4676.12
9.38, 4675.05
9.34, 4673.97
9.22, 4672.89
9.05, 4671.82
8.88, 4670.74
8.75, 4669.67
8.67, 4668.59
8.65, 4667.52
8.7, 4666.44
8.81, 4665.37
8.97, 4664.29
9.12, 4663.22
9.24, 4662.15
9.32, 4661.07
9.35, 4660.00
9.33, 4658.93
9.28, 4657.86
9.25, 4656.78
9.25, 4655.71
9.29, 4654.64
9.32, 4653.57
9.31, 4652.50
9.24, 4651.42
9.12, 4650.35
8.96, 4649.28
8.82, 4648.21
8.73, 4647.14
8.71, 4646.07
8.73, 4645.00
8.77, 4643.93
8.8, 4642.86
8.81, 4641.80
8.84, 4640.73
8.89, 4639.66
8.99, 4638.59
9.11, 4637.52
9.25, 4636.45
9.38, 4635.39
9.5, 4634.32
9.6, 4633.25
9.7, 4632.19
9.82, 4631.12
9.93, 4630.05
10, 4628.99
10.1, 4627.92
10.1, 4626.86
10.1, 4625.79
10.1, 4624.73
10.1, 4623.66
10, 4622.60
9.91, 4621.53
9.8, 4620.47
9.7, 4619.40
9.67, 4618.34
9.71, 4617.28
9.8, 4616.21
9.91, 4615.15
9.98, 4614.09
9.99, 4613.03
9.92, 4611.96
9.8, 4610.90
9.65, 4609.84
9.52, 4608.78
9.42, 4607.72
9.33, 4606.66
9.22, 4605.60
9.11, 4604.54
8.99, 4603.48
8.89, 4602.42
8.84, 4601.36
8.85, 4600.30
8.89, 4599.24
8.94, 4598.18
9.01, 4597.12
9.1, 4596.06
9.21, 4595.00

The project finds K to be 0.4 A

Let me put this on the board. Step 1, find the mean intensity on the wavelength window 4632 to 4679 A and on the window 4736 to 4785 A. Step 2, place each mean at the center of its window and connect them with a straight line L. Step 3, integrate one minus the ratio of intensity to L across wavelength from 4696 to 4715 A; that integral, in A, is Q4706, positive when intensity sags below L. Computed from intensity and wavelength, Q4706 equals 0.9 A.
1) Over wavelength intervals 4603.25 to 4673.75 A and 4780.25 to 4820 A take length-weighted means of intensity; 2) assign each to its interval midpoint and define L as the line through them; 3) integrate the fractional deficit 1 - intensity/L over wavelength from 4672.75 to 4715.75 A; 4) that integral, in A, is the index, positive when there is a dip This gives 1.6 A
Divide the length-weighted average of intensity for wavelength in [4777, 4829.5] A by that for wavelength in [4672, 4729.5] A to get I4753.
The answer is 1.1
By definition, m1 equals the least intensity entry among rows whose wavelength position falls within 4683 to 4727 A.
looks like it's 8.52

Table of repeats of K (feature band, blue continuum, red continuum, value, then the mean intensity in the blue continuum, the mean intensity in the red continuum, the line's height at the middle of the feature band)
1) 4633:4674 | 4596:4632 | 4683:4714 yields 1.4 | 9.6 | 9.13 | 9.38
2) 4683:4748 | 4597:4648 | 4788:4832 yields 3.0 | 9.44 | 9.99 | 9.71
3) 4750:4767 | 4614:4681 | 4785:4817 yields 0.3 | 9.34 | 10.1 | 9.85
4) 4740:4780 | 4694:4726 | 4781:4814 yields -0.8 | 9.12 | 9.97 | 9.6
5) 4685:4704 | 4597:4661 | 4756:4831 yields 0.8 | 9.39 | 9.9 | 9.6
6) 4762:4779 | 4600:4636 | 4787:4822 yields 0.3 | 9.67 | 10.1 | 10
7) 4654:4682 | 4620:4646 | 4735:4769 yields 1.0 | 9.5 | 9.63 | 9.54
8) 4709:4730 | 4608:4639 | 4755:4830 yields 1.4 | 9.76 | 9.91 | 9.85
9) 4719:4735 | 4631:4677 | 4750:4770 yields 0.5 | 9.1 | 9.64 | 9.47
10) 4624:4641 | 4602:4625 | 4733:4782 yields 0.1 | 9.66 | 9.74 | 9.67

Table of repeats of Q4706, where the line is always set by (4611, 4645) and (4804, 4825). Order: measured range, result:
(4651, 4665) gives 0.6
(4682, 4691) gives 0.2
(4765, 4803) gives -0.1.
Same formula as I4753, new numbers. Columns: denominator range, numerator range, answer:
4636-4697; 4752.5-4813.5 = 1.08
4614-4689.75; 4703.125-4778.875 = 1.01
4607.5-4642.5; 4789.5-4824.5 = 1.04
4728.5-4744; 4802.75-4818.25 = 1.08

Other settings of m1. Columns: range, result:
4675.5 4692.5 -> 9.3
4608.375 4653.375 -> 8.71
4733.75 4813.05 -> 9.12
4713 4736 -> 8.83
